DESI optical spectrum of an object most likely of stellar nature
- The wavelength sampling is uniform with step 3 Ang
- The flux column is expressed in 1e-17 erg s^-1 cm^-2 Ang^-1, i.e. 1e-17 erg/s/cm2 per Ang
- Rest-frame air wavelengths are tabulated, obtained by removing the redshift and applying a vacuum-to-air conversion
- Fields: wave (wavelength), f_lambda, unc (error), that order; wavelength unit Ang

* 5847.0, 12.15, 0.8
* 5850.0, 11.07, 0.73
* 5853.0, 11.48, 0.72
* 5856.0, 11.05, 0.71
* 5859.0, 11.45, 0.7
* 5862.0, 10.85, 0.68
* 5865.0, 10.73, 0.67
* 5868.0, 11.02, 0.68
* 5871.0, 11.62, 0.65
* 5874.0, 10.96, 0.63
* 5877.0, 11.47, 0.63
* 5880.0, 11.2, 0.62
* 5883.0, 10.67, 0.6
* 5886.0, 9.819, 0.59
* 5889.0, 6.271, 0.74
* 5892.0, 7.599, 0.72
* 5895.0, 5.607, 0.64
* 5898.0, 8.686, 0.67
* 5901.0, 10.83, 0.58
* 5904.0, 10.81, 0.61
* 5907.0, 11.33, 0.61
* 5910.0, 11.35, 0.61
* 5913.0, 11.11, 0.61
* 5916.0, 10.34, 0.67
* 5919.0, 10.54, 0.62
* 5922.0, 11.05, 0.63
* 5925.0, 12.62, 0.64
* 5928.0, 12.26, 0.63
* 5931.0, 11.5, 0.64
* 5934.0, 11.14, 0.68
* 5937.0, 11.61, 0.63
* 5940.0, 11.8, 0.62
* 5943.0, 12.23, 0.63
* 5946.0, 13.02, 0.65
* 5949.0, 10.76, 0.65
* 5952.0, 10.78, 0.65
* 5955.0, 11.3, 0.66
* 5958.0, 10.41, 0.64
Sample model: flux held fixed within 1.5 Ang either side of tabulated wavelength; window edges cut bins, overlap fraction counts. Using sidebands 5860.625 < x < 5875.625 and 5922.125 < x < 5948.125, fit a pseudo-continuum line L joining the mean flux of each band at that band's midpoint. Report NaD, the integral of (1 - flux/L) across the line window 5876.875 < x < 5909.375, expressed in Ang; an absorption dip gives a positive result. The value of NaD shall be 5.5 Ang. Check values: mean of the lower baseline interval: 11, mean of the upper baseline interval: 11.9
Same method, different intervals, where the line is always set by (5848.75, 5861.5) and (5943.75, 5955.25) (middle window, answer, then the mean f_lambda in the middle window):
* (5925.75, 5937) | -0.2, 11.7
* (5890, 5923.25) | 4.5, 9.87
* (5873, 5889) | 1.3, 10.4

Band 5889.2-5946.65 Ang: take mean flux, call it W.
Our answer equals 10.7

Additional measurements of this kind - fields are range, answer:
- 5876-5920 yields 9.82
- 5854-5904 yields 10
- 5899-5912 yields 11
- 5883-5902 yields 8.26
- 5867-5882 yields 11.2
